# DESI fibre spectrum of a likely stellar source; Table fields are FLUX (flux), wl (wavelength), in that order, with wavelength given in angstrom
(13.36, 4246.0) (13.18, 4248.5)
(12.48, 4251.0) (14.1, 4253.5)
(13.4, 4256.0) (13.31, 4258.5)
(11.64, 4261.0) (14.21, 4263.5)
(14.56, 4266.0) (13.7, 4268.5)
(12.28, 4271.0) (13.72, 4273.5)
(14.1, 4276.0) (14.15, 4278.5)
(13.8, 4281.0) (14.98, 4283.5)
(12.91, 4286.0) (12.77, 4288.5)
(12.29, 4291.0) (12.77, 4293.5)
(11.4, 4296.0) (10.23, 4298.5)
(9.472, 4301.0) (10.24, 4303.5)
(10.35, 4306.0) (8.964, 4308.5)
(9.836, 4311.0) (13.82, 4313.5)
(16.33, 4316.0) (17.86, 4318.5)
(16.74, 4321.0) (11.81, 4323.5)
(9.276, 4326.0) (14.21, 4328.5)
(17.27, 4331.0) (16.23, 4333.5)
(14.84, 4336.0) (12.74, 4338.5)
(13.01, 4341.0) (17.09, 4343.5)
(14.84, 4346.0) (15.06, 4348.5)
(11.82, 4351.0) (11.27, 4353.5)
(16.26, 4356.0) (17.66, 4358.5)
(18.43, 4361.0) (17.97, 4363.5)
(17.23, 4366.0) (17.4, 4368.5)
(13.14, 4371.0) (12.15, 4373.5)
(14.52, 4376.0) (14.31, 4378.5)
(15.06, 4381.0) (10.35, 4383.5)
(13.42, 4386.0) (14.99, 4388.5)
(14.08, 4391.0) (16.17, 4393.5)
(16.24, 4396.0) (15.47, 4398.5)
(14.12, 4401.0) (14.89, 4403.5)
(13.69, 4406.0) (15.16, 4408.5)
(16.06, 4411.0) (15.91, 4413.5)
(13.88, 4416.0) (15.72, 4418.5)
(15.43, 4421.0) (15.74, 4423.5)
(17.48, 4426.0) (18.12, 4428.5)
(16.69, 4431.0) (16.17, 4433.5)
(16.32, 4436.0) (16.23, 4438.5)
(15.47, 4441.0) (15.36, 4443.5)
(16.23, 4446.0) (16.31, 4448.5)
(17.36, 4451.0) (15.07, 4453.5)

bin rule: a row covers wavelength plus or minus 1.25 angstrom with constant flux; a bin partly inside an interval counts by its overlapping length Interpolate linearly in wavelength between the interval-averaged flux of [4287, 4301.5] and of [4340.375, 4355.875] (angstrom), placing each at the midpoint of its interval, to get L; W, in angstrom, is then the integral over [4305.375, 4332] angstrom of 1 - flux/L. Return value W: -1.2 angstrom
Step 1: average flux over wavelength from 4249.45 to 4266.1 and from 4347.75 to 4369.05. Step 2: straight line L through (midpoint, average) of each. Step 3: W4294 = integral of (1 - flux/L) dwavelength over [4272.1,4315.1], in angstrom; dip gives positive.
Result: 6.17 angstrom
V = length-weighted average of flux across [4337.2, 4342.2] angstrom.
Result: 12.9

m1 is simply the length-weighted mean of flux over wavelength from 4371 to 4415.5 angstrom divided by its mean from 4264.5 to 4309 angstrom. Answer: 1.16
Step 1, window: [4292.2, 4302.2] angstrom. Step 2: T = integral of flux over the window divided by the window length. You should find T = 11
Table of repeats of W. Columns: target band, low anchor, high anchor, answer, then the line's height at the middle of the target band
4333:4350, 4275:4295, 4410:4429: -0.3 angstrom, 14.5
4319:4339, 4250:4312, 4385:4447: -1.1 angstrom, 13.6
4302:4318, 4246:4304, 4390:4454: 2.1 angstrom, 13.6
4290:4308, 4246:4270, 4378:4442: 3.9 angstrom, 13.9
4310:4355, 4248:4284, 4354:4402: 1.1 angstrom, 14.5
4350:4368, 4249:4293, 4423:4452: -1.1 angstrom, 15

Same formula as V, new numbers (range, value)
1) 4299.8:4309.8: 9.76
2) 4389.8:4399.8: 15.5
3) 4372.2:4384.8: 13.3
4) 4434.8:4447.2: 15.9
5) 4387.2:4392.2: 14.5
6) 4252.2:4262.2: 13.1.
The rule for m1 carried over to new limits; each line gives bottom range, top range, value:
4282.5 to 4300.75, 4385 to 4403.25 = 1.22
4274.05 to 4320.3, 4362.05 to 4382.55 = 1.20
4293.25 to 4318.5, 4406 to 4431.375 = 1.37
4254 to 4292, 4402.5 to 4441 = 1.17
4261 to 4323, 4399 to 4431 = 1.20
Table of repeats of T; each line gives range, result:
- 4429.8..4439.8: 16.3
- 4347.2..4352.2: 13.5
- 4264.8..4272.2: 13.5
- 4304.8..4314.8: 10.8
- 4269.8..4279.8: 13.6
